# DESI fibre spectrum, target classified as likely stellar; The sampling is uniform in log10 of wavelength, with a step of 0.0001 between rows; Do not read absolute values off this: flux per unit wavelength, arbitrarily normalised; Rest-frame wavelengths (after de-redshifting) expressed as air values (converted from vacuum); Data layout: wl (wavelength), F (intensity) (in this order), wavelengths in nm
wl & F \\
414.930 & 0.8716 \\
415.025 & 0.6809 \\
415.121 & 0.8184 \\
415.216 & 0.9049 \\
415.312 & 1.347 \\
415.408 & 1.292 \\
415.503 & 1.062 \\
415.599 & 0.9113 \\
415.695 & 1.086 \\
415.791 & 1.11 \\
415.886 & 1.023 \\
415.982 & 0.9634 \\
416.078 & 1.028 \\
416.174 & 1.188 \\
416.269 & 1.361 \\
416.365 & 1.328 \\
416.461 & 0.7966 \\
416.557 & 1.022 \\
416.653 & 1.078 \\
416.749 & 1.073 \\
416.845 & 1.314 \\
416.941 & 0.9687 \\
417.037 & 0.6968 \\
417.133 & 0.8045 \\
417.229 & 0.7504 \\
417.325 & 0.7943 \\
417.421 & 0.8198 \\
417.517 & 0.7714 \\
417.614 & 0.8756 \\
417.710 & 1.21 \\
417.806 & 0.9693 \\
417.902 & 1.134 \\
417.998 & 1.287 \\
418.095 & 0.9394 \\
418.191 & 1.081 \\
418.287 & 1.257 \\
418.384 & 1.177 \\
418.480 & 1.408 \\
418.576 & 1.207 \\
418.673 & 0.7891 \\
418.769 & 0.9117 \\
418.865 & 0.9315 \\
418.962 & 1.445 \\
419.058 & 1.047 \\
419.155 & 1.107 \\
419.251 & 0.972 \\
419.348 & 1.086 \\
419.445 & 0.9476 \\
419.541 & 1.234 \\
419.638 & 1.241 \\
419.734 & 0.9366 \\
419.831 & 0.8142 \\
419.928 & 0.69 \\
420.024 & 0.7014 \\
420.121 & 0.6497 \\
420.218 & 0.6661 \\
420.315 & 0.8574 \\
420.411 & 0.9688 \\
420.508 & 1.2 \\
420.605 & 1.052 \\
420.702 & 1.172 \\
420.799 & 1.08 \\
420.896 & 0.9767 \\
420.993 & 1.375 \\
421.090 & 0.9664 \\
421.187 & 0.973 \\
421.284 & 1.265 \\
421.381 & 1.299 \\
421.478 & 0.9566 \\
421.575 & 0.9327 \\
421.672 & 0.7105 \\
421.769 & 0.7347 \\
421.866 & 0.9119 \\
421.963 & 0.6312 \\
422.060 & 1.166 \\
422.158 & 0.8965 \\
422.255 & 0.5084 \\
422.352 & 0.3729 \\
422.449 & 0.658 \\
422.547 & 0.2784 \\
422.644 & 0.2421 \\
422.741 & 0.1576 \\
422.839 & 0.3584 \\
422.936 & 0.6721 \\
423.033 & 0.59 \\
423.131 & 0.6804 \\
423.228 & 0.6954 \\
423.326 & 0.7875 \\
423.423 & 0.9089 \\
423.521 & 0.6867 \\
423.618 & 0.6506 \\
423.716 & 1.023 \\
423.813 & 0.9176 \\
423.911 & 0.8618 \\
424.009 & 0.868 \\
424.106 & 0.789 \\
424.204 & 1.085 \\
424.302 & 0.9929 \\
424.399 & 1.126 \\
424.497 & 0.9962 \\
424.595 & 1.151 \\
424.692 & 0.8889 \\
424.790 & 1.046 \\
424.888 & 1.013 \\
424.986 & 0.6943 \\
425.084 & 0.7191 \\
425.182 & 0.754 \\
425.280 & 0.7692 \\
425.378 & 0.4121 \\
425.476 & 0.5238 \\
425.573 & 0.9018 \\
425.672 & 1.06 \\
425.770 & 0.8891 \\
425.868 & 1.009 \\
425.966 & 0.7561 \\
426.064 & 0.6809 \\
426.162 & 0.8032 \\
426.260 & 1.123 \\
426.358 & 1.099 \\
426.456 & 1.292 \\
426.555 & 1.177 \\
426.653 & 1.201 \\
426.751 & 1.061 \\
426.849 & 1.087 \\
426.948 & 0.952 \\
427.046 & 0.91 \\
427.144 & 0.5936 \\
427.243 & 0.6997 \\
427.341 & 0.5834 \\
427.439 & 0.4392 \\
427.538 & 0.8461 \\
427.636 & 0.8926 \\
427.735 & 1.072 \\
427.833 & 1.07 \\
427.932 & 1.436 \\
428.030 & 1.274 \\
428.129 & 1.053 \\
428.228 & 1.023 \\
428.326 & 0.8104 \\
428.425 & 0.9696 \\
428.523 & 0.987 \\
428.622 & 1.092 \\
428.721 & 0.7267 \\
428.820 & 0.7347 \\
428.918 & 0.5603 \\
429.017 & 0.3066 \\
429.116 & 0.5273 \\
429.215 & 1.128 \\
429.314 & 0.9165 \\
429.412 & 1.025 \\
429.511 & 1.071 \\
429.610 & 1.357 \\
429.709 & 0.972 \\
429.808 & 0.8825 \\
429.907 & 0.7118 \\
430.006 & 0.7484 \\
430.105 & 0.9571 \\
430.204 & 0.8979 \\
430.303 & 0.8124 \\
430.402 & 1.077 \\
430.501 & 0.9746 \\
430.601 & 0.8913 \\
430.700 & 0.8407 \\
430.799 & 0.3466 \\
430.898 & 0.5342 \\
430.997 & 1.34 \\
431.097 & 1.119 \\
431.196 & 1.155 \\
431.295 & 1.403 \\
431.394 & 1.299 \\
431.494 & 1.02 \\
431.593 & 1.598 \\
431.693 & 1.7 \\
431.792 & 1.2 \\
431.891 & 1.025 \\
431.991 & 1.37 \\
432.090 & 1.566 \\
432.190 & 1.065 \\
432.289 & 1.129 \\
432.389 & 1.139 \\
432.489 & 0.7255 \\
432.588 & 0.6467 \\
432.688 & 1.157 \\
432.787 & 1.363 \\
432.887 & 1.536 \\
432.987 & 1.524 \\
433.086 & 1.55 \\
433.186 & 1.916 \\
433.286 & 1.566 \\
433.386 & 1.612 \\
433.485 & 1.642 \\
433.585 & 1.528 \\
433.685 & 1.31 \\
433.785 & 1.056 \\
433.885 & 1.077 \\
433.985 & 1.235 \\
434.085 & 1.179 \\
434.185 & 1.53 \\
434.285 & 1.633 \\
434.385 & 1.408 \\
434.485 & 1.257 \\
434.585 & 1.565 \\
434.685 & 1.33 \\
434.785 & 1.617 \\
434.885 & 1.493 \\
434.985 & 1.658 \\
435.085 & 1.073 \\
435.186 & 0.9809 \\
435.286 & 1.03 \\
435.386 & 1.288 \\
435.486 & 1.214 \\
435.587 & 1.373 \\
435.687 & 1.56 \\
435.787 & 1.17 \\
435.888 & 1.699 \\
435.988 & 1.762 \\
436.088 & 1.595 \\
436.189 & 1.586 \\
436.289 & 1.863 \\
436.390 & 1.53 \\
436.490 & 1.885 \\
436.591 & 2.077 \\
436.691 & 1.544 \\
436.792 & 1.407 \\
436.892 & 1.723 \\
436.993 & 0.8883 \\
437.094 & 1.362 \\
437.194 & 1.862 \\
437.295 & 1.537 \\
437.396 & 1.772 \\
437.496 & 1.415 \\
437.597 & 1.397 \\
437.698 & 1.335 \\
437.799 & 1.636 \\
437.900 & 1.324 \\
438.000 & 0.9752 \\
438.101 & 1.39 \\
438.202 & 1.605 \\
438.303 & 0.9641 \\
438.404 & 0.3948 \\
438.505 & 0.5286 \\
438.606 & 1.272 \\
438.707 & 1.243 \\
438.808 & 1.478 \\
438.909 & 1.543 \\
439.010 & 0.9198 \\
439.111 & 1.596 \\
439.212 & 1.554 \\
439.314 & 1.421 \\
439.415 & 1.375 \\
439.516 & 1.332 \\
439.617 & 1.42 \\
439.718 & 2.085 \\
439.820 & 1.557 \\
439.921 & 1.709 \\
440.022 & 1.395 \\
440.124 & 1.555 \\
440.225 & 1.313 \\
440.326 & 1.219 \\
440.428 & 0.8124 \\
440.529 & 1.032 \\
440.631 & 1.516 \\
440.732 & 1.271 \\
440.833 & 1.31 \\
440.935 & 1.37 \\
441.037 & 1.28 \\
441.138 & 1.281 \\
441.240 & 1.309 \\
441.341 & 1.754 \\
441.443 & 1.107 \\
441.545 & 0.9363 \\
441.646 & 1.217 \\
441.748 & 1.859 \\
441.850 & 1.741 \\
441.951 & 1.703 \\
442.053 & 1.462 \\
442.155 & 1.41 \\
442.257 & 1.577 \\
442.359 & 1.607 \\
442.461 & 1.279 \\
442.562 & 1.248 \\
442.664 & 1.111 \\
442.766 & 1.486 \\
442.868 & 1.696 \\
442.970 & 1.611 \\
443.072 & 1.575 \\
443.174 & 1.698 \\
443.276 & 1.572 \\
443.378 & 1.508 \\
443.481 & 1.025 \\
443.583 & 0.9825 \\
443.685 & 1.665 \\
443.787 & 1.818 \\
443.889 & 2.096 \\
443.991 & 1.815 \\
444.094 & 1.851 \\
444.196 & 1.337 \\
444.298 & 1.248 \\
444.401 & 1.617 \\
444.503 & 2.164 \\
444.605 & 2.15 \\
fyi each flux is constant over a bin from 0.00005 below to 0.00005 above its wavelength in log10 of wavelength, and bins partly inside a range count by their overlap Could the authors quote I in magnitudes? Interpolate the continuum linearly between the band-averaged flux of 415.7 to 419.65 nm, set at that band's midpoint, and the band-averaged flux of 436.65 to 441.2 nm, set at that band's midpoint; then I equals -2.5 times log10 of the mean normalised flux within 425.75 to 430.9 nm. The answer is 0.305 mag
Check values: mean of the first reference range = 1.05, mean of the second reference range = 1.35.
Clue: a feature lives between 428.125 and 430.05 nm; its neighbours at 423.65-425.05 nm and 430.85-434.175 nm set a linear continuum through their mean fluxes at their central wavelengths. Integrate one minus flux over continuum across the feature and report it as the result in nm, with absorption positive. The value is 0.45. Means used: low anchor 0.954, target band 0.877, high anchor 1.28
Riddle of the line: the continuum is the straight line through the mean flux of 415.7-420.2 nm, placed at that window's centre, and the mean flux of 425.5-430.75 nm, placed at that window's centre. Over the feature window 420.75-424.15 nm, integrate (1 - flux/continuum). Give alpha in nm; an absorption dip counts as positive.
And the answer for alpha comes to 0.66 nm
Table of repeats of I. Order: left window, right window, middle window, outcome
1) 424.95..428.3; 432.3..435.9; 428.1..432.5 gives 0.13 mag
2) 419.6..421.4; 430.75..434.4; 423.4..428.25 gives 0.21 mag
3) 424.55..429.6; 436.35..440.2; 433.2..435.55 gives -0.11 mag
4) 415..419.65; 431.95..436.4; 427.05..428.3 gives 0.34 mag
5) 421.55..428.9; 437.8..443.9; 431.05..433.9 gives -0.20 mag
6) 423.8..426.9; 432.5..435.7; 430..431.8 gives 0.15 mag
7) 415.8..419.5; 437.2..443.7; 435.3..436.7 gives -0.19 mag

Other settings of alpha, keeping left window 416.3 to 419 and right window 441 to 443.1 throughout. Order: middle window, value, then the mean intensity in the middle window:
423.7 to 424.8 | 0.16 nm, 0.976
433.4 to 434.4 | -0.05 nm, 1.37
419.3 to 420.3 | 0.16 nm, 0.895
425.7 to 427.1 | 0.21 nm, 1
